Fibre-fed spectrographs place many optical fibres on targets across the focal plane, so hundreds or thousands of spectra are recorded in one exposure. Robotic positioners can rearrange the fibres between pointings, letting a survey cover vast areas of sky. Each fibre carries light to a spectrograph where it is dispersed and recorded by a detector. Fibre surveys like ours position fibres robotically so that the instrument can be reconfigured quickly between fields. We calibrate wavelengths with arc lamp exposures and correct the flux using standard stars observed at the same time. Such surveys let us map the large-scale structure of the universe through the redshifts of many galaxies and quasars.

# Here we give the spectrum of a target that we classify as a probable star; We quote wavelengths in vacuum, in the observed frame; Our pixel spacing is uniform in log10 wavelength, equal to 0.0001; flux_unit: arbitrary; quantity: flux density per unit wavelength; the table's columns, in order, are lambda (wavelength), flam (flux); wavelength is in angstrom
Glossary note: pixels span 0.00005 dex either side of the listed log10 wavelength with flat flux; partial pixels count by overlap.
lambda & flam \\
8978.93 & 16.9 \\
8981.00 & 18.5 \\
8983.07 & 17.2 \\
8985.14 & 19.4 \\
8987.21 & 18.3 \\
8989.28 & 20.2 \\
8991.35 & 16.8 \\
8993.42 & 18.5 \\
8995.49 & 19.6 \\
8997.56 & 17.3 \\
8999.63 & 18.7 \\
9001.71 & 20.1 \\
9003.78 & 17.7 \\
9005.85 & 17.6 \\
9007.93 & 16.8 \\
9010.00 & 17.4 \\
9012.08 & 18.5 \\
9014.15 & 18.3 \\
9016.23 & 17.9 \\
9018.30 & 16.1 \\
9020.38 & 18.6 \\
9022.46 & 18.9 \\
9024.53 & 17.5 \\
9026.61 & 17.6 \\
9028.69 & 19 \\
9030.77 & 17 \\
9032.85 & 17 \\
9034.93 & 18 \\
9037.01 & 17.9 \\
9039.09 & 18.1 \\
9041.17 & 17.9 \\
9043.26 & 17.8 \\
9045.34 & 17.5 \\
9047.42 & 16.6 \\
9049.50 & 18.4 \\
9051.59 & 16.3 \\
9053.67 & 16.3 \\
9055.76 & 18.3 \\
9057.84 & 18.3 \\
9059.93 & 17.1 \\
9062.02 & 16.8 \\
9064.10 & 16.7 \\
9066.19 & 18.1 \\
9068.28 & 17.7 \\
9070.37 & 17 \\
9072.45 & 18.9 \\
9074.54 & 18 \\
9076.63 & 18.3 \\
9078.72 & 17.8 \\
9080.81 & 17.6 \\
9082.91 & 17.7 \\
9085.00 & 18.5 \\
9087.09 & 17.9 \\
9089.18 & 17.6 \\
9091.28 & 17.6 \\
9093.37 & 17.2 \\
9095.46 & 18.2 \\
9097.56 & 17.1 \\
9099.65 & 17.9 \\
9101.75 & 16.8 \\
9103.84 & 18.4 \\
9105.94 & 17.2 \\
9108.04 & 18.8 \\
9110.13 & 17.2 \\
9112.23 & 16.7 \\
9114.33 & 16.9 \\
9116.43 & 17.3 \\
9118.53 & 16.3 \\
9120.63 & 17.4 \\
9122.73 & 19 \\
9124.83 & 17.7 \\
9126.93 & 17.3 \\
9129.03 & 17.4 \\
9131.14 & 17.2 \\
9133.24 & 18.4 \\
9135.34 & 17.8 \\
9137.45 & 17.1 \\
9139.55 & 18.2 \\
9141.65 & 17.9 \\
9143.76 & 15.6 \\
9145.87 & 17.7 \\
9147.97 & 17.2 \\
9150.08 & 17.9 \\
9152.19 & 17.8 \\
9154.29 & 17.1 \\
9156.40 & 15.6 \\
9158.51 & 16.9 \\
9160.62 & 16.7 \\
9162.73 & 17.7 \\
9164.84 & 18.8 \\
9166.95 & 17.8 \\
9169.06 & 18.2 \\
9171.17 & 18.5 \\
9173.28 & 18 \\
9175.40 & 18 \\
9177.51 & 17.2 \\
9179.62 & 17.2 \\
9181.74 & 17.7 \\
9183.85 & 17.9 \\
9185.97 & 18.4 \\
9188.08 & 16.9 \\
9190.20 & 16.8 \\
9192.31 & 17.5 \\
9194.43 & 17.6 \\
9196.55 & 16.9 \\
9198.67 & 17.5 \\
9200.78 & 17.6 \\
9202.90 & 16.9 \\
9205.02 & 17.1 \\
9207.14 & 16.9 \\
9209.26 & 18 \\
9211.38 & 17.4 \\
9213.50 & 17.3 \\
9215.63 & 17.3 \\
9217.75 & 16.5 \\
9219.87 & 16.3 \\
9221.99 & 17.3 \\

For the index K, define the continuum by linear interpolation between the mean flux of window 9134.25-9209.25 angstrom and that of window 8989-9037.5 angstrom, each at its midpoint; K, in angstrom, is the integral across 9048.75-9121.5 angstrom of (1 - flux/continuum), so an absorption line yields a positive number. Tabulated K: 0.9 angstrom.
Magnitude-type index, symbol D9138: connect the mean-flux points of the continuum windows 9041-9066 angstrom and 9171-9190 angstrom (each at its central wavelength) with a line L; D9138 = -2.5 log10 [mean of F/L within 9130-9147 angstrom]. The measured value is 0.00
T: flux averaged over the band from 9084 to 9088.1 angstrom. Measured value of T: 18.2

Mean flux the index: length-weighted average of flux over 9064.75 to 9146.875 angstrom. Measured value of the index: 17.6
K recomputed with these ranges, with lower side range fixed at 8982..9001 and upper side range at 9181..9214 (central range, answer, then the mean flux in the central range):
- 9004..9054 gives 1.72 angstrom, 17.6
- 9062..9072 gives 0.37 angstrom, 17.4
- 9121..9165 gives 0.59 angstrom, 17.4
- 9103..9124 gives 0.38 angstrom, 17.5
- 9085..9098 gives 0.18 angstrom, 17.7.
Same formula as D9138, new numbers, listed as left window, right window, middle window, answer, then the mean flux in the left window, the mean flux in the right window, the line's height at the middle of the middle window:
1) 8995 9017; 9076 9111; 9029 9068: 0.03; 18.1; 17.7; 17.9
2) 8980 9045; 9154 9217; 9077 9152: 0.01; 18.1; 17.4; 17.7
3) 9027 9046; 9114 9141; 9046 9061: 0.03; 17.8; 17.6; 17.8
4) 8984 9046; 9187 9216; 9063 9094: 0.00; 18.1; 17.3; 17.8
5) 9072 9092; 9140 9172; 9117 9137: 0.00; 18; 17.4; 17.6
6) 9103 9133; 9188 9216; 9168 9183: -0.03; 17.5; 17.3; 17.3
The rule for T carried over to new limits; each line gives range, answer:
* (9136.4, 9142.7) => 17.8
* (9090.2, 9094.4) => 17.4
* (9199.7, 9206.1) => 17.2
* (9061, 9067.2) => 17.2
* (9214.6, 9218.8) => 16.9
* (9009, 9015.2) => 18.1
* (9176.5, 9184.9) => 17.5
